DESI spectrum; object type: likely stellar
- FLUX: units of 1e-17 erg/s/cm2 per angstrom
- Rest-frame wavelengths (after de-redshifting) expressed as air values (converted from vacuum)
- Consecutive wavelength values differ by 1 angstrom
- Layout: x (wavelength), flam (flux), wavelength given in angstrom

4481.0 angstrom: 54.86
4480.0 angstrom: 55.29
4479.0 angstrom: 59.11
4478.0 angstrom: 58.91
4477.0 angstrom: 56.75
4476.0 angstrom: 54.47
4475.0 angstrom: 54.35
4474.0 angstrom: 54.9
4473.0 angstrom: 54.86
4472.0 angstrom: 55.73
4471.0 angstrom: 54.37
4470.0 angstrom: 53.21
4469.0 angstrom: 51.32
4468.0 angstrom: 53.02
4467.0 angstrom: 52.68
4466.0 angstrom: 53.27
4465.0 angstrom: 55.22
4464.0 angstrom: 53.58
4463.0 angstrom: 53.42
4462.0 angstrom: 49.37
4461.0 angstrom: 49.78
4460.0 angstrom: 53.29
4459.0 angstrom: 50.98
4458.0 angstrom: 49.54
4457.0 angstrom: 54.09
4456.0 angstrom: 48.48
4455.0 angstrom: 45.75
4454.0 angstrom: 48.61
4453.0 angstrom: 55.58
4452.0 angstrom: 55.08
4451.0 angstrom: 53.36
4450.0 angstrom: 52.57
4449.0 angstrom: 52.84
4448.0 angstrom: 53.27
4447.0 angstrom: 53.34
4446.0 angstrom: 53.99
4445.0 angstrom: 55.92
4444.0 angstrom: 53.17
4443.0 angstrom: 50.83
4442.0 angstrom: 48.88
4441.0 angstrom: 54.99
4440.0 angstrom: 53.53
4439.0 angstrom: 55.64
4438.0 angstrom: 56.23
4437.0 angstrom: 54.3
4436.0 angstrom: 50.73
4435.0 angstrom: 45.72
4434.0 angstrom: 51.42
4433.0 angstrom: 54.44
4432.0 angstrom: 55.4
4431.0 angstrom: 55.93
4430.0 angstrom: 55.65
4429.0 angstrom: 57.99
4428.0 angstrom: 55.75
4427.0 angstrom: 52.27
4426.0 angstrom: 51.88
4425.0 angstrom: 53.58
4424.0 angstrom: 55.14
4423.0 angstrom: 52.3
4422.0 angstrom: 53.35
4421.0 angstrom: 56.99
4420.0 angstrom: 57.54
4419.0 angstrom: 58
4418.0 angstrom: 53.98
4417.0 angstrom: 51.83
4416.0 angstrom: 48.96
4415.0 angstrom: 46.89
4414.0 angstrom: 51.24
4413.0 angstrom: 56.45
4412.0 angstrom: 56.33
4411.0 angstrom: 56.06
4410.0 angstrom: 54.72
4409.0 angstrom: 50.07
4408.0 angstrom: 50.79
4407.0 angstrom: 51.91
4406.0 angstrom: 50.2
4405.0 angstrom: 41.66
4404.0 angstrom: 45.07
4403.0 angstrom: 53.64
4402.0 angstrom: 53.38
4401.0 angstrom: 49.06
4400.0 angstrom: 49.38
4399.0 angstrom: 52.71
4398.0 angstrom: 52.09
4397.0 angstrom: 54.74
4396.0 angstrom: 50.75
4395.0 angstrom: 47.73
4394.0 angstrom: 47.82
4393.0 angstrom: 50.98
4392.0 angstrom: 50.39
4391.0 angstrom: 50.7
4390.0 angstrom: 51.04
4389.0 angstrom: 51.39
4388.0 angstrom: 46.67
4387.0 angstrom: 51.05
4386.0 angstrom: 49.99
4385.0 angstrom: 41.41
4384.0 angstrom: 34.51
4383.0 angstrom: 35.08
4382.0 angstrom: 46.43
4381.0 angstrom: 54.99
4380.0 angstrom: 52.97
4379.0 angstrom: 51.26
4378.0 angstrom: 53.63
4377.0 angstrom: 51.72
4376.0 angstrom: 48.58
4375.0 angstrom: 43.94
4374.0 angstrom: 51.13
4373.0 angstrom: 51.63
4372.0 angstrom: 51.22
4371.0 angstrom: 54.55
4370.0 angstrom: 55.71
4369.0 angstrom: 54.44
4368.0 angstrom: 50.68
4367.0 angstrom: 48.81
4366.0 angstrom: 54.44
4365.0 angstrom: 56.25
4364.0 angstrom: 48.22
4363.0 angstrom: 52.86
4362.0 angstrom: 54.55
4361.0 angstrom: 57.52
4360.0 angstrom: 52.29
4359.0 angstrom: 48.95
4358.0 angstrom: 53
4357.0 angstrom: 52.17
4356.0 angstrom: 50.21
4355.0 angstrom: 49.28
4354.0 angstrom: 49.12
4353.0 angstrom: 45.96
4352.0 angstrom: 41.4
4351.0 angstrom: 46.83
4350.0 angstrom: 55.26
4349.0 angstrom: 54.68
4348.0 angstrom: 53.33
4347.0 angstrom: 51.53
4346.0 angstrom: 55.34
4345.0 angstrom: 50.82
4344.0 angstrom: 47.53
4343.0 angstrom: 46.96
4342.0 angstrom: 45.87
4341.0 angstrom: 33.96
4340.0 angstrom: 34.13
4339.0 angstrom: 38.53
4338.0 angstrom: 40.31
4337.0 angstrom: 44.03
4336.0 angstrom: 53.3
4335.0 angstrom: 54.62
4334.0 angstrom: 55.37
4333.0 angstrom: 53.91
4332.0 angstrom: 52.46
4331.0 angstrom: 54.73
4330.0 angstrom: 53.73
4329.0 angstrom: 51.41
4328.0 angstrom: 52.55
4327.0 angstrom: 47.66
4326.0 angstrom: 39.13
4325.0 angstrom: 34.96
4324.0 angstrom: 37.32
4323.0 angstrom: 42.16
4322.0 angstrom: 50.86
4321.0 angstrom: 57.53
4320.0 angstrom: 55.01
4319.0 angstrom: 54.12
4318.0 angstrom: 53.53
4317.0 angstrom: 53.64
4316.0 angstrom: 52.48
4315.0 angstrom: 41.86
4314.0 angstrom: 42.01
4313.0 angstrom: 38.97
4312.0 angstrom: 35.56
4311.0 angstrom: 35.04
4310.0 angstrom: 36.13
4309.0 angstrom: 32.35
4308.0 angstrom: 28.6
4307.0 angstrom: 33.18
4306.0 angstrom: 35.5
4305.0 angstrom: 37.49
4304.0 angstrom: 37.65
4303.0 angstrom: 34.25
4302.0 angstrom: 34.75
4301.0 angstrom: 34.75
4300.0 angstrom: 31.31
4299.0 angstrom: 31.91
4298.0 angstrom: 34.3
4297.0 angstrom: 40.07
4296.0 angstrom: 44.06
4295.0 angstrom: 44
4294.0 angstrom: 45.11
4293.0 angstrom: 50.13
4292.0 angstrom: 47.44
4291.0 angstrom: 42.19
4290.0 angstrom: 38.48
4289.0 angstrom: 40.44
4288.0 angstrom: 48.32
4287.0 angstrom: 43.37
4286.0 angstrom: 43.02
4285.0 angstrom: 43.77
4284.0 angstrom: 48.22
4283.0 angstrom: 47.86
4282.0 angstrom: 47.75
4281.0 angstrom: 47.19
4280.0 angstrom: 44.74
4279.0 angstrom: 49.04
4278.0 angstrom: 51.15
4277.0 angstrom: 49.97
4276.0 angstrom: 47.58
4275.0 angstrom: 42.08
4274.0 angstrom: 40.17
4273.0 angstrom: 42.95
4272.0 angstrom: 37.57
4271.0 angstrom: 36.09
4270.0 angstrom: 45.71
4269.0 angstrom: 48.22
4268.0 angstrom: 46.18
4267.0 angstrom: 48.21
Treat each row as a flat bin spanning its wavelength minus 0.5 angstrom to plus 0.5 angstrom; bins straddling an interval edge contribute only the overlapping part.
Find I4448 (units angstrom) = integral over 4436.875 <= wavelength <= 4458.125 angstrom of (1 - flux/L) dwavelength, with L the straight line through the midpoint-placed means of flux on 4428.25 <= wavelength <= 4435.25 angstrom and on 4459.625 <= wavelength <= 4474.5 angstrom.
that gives 0.39 angstrom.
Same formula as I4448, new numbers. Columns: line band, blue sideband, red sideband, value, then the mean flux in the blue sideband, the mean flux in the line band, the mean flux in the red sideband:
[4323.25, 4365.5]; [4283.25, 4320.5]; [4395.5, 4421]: -3.0 angstrom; 41.2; 48.8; 52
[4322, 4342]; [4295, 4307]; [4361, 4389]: -2.0 angstrom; 36.2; 46.1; 50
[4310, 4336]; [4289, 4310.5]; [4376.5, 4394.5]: -4.5 angstrom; 37.9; 47.9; 48.4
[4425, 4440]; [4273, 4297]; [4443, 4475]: -0.6 angstrom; 45.3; 53.8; 52.7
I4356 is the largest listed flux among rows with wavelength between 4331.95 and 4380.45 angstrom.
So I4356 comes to 57.52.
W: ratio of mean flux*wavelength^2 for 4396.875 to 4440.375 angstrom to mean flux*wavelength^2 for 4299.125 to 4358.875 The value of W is 1.22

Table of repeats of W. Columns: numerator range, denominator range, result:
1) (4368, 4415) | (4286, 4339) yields 1.20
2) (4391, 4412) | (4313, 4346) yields 1.10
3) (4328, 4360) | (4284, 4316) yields 1.28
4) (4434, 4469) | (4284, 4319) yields 1.39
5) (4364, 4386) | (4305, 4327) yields 1.20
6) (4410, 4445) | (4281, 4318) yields 1.40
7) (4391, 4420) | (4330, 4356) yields 1.09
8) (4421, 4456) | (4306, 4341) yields 1.24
